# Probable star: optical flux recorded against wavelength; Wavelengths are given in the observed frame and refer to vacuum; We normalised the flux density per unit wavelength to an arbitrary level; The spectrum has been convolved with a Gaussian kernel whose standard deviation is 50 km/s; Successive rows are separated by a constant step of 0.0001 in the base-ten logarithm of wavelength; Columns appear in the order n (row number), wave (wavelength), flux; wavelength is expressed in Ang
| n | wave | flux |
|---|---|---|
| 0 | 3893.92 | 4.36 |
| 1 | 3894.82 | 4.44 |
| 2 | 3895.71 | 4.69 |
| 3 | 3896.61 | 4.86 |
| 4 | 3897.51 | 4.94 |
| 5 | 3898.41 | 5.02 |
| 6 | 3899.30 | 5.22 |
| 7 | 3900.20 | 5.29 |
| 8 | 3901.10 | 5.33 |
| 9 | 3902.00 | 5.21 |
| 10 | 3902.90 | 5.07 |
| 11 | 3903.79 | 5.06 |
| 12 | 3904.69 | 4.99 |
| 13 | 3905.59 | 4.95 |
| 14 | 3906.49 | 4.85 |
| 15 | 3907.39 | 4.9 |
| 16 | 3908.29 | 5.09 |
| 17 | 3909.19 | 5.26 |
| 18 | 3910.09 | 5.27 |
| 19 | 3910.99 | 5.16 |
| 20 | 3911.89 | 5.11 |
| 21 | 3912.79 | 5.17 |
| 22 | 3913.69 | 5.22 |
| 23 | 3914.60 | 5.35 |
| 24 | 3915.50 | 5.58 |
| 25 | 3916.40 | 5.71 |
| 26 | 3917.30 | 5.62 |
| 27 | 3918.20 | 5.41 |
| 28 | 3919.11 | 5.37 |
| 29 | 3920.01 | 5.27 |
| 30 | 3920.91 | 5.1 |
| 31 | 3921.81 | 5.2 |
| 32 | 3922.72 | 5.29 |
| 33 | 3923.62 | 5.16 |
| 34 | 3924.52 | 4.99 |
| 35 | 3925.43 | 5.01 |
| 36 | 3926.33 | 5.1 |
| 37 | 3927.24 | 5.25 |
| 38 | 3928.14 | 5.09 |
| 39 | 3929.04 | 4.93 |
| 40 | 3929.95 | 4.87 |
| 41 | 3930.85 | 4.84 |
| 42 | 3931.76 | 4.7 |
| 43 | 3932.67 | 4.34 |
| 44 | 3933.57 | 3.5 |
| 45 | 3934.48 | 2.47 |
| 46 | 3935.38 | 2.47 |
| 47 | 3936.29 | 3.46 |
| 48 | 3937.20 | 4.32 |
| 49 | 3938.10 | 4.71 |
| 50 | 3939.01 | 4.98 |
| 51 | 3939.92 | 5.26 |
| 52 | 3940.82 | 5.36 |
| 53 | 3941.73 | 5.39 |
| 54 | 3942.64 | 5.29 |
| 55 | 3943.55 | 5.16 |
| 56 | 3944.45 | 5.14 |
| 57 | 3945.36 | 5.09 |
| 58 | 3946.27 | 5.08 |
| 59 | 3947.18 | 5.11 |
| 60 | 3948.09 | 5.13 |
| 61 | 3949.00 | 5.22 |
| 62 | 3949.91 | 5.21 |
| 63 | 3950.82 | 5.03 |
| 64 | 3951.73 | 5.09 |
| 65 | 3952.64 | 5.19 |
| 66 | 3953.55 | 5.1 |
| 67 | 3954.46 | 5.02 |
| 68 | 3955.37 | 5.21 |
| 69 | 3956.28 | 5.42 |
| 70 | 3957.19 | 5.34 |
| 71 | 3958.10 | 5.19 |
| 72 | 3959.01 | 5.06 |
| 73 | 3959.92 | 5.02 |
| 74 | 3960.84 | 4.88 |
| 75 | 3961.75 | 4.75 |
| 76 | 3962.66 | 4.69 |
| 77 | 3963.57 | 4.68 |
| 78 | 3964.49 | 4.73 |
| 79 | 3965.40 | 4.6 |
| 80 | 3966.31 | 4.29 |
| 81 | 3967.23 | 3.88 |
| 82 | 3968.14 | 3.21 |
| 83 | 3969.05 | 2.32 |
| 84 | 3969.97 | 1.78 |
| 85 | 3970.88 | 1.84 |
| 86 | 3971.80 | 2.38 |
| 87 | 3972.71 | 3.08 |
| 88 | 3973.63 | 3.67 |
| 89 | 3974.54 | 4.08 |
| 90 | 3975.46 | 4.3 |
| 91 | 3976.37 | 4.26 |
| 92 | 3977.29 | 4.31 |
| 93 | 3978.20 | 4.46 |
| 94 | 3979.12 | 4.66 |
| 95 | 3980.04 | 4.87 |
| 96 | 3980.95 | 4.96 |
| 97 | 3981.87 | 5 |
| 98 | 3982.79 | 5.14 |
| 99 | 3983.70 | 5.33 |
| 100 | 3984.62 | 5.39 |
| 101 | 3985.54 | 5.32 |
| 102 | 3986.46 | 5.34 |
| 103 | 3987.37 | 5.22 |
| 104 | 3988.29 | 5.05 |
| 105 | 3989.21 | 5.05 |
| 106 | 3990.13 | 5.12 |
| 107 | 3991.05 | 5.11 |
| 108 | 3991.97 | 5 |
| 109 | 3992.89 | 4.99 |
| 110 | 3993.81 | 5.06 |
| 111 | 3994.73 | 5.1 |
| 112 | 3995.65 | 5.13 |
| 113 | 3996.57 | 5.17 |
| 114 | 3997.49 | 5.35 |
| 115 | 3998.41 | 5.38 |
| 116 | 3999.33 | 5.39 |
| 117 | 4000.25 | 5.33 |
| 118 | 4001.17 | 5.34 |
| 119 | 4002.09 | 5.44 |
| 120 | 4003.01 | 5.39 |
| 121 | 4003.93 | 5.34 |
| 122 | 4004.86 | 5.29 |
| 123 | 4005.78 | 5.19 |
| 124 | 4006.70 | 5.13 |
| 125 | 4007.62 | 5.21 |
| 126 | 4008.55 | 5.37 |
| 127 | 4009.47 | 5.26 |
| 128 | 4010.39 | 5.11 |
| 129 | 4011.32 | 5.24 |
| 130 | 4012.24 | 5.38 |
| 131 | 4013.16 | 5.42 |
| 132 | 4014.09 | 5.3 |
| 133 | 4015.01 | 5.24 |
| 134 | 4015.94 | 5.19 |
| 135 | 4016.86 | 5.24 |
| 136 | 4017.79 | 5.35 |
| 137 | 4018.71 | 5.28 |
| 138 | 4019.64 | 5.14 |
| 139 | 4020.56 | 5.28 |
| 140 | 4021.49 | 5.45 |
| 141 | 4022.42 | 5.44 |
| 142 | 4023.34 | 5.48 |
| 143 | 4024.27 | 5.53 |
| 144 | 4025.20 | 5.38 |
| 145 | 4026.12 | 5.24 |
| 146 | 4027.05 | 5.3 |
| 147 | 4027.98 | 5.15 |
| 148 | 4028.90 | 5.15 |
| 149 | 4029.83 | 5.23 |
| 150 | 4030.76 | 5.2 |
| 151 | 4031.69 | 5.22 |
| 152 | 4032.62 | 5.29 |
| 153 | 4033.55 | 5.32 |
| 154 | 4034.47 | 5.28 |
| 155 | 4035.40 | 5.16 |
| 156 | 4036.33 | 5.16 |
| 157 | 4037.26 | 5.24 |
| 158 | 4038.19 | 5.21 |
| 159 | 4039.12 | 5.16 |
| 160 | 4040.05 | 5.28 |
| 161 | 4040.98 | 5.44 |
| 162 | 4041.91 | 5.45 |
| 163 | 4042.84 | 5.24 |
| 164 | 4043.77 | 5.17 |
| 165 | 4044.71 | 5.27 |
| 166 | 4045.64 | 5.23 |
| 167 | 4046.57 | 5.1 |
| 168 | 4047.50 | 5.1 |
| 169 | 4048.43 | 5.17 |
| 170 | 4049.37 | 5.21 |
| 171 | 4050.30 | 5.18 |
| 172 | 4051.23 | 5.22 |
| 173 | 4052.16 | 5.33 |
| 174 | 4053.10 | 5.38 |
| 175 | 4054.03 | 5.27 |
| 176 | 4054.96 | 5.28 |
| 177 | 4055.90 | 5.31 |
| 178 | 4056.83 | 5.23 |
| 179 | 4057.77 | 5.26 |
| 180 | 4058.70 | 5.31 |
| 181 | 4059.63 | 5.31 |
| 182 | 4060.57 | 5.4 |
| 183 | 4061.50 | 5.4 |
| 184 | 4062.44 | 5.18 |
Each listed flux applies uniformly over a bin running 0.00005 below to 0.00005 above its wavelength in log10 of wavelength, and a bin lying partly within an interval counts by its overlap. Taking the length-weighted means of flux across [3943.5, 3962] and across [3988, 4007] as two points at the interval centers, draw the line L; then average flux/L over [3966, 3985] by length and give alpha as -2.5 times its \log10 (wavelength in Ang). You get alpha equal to 0.290 mag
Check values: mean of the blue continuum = 5.12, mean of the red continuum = 5.21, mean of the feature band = 3.95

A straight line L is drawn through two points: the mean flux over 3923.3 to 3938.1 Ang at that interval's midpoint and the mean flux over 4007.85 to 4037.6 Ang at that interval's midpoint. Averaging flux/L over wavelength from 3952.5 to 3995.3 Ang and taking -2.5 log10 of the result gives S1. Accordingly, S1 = 0.06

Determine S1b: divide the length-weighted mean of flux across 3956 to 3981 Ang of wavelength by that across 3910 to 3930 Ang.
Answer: 0.79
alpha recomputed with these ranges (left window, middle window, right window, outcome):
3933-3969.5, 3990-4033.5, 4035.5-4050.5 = -0.05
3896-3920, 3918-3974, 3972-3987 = 0.06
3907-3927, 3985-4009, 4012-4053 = 0.01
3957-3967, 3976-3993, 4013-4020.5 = 0.00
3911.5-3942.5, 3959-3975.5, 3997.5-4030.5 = 0.31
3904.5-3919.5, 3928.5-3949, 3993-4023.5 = 0.14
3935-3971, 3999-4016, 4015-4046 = -0.04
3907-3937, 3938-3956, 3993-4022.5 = -0.03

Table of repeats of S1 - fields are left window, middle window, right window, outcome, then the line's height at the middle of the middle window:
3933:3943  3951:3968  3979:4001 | -0.05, 4.64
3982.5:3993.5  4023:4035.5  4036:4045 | -0.01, 5.24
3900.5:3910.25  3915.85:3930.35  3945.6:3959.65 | -0.02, 5.11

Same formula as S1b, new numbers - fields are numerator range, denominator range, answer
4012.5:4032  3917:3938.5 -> 1.13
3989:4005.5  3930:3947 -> 1.15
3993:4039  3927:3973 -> 1.17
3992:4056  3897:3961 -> 1.05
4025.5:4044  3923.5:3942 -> 1.15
